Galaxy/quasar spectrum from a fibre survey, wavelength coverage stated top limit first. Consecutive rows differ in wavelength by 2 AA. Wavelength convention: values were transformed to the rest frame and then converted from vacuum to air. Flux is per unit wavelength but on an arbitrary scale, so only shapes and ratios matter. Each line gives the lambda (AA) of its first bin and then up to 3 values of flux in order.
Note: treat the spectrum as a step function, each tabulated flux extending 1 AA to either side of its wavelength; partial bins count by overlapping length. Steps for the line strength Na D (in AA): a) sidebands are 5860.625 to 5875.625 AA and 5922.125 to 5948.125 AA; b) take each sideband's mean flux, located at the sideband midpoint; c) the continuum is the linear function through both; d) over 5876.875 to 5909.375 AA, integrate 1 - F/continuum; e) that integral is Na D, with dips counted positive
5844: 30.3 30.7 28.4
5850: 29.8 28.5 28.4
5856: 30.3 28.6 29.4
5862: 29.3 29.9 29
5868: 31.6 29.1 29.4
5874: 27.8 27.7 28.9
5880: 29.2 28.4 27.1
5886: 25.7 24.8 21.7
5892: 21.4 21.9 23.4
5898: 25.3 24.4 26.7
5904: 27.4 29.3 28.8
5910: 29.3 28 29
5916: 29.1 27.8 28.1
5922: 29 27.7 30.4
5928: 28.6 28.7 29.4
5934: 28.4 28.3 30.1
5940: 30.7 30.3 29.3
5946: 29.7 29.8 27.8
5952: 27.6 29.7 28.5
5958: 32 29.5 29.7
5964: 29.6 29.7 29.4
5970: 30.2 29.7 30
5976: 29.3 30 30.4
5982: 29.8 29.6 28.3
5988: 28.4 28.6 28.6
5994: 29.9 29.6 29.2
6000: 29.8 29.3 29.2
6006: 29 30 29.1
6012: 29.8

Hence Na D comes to 3.8 AA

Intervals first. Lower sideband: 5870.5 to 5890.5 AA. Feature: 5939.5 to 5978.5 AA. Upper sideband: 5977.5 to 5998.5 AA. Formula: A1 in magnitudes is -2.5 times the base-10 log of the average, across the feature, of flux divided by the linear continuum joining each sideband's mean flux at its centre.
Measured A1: -0.03 mag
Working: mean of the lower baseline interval 27.3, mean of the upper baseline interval 29.3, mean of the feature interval 29.6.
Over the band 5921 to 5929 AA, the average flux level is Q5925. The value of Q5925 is 28.9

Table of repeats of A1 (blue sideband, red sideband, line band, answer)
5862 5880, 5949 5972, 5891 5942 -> 0.06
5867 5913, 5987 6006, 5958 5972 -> -0.05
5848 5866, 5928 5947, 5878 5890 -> 0.10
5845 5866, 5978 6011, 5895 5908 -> 0.12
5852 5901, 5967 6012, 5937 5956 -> -0.03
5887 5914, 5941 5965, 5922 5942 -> -0.05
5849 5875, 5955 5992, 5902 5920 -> 0.04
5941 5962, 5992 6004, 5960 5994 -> 0.00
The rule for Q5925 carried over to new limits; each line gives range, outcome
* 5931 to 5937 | 28.7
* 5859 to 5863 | 29.4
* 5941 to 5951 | 29.4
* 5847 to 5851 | 29.1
